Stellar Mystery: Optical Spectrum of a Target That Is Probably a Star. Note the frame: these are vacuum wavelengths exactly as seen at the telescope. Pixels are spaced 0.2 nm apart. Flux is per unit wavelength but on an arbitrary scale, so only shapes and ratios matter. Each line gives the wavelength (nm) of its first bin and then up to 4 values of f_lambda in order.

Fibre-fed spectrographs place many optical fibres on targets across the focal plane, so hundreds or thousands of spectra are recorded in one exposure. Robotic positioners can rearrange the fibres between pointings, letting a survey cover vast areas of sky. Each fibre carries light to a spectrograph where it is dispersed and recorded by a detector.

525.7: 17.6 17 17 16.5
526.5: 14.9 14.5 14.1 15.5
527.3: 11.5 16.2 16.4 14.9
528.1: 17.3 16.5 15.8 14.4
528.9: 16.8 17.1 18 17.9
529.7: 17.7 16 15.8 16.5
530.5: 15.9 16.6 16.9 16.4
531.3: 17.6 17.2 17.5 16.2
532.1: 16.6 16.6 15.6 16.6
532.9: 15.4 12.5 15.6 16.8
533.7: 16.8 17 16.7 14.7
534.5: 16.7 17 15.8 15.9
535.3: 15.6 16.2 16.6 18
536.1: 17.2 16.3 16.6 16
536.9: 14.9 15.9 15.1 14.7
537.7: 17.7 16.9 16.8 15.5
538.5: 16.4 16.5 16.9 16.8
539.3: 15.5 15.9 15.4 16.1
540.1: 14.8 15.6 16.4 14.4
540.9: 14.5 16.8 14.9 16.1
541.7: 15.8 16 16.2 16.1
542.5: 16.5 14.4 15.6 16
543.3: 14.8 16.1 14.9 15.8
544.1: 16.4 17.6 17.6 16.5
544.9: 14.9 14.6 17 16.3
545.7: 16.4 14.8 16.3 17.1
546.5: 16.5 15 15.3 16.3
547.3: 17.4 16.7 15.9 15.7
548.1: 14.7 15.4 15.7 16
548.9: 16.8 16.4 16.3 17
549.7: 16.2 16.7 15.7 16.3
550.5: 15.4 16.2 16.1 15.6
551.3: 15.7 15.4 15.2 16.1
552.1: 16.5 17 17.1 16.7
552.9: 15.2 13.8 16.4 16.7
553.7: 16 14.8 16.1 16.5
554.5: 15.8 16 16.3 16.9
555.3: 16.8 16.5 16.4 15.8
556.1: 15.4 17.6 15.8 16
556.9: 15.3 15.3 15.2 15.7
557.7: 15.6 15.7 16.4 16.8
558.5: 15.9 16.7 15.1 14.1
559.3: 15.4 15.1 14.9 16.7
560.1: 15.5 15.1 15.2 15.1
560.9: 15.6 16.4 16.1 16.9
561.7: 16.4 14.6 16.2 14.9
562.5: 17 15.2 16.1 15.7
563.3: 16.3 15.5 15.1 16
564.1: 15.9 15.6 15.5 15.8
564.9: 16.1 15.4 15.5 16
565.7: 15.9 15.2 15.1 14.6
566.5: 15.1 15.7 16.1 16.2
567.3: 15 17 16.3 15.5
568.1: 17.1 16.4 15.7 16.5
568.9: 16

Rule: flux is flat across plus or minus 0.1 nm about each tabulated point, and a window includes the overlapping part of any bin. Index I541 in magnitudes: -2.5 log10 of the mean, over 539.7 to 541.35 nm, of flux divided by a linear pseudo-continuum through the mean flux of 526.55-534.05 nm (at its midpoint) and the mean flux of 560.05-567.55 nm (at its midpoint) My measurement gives 0.04 mag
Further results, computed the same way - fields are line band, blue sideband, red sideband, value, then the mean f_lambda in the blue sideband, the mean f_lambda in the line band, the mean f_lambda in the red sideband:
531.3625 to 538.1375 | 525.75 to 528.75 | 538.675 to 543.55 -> -0.04 mag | 15.6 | 16.2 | 15.7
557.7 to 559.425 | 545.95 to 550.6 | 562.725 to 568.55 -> 0.01 mag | 16.1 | 15.7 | 15.8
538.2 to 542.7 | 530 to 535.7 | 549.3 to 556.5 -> 0.02 mag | 16.2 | 15.8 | 16.1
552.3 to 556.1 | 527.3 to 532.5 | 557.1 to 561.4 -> -0.02 mag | 16.5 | 16.1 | 15.6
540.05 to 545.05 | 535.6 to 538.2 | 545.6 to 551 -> 0.03 mag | 16.4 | 15.8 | 16.1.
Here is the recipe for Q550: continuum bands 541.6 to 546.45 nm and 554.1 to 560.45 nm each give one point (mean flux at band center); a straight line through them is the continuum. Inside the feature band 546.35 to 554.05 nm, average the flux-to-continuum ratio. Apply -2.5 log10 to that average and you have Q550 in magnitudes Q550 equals -0.004 mag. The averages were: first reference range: 16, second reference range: 15.9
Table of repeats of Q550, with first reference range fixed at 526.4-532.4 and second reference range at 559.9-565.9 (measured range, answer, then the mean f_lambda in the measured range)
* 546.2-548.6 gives 0.00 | 16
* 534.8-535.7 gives 0.01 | 16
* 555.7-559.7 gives 0.01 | 15.7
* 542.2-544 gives 0.03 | 15.6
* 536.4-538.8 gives 0.00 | 16.1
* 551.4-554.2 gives 0.00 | 15.9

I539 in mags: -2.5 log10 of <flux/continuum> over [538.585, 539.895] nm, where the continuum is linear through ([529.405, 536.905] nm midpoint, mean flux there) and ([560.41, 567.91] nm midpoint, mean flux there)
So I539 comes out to 0.006 mag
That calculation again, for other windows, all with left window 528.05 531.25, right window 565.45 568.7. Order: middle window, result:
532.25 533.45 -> 0.08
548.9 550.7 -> -0.01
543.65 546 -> 0.01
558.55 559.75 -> 0.05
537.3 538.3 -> 0.01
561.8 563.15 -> 0.02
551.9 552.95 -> -0.03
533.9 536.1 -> 0.01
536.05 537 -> 0.02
